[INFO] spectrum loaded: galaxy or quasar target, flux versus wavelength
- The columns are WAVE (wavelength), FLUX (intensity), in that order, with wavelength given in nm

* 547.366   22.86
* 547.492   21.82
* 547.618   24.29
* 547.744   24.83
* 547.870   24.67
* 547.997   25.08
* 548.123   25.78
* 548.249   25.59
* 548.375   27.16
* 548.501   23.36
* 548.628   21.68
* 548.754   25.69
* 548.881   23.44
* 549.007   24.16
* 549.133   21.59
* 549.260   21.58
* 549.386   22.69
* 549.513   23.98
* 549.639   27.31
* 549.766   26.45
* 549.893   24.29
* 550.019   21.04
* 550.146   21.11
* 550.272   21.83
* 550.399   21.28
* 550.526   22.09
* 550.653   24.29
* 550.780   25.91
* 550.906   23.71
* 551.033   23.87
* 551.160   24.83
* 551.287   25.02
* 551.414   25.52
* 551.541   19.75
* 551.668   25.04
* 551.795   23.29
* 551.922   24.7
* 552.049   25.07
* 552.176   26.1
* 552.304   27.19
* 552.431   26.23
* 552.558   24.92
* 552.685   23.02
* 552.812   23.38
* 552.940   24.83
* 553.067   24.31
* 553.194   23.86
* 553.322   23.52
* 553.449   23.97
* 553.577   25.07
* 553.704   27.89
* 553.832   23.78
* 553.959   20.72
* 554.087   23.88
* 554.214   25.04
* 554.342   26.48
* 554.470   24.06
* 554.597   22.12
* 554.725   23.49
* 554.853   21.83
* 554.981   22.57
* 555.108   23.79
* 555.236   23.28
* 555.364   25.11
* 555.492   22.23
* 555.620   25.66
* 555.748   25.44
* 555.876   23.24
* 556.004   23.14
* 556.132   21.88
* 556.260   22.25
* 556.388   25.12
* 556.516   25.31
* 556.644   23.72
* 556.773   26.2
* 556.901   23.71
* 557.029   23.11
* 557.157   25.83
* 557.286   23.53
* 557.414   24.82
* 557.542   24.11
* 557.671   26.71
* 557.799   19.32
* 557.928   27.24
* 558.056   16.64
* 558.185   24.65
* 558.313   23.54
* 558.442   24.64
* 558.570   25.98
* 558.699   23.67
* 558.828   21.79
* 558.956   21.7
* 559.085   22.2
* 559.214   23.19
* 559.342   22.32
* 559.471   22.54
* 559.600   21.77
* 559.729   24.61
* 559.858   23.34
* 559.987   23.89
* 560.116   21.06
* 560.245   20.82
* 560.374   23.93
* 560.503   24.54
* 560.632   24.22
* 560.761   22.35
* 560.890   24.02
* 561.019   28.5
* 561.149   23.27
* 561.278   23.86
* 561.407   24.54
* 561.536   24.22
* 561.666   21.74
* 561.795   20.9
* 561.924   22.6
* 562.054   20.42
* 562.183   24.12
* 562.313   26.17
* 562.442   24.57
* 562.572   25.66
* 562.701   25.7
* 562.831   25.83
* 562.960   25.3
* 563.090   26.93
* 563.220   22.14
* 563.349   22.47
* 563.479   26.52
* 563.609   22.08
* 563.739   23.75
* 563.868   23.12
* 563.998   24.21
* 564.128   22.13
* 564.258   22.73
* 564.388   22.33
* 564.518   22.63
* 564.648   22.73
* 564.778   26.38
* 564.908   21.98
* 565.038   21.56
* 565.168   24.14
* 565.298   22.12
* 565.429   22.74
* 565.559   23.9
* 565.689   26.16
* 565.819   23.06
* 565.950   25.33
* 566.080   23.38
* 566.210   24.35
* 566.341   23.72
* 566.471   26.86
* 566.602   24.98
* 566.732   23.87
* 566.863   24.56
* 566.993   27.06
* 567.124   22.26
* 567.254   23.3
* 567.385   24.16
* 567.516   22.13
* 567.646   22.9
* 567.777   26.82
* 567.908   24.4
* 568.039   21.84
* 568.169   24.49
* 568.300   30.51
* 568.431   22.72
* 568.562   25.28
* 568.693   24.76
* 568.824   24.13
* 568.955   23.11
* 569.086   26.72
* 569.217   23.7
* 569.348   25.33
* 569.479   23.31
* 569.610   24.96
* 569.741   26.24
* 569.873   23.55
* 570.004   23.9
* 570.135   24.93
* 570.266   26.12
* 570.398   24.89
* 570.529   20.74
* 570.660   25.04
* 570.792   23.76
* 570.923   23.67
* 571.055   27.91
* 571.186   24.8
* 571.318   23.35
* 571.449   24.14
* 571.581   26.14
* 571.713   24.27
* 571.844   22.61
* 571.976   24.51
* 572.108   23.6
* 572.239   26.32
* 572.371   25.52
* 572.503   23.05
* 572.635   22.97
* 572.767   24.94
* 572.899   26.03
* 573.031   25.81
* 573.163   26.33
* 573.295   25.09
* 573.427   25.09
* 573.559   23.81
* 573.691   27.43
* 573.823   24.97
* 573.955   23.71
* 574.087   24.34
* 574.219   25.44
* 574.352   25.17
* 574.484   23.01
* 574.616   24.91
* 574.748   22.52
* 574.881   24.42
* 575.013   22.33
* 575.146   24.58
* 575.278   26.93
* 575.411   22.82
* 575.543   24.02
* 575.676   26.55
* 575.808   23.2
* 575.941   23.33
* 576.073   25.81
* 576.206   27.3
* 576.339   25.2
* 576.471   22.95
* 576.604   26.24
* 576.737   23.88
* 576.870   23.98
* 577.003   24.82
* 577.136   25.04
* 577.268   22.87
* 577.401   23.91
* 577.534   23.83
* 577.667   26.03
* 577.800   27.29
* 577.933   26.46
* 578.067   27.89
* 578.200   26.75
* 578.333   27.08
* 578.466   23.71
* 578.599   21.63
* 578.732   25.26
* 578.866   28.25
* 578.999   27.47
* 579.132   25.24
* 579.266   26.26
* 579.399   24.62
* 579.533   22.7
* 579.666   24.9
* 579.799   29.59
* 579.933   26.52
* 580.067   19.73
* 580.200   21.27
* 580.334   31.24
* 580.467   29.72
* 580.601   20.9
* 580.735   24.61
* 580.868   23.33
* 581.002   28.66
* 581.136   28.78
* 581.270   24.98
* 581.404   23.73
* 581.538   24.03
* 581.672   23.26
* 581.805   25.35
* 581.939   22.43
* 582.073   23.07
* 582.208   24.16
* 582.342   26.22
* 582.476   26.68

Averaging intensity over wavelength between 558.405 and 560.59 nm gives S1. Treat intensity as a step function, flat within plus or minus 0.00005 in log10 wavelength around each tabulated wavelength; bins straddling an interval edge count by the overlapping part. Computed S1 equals 23.1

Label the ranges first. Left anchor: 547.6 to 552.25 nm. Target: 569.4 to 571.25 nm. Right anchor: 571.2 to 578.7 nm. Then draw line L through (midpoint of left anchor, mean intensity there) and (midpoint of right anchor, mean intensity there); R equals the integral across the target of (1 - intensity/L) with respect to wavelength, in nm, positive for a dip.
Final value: 0.00 nm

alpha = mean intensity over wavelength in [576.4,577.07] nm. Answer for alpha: 24.4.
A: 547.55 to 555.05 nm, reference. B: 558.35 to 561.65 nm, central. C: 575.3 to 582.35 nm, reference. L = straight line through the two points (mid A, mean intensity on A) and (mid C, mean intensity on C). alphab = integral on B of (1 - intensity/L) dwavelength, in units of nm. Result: 0.13 nm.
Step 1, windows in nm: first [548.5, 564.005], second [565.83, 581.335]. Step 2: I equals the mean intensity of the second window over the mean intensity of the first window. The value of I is 1.0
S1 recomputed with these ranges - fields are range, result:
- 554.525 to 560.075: 23.5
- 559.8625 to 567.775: 23.8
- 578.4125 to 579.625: 25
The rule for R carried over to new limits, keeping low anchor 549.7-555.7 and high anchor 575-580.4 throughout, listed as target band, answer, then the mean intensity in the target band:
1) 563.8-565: 0.070 nm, 23.1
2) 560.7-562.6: 0.050 nm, 23.8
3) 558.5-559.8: 0.070 nm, 23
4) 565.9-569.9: 0.023 nm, 24.5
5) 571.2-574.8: 0.040 nm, 24.6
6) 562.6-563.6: -0.016 nm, 24.9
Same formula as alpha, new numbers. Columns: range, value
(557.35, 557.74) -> 25.2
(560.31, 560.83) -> 23.8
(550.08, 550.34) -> 21.5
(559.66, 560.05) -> 23.9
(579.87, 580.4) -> 24.7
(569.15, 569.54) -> 24.1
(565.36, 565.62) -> 23.2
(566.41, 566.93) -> 25.1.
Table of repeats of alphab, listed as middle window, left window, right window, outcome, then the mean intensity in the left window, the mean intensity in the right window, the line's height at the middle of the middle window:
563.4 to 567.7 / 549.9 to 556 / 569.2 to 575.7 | 0.111 nm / 23.9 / 24.6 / 24.4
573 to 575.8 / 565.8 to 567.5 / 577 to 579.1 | 0.053 nm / 24.3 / 25.5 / 25.2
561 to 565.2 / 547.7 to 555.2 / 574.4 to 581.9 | 0.127 nm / 24.1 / 25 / 24.5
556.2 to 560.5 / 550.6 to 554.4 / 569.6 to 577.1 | 0.191 nm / 24.5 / 24.6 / 24.5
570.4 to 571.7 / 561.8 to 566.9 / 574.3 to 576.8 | -0.009 nm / 23.9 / 24.5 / 24.2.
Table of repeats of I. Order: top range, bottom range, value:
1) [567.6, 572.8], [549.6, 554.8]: 1.02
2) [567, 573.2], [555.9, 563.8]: 1.04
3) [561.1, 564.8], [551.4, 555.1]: 0.98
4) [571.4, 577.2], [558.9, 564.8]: 1.05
